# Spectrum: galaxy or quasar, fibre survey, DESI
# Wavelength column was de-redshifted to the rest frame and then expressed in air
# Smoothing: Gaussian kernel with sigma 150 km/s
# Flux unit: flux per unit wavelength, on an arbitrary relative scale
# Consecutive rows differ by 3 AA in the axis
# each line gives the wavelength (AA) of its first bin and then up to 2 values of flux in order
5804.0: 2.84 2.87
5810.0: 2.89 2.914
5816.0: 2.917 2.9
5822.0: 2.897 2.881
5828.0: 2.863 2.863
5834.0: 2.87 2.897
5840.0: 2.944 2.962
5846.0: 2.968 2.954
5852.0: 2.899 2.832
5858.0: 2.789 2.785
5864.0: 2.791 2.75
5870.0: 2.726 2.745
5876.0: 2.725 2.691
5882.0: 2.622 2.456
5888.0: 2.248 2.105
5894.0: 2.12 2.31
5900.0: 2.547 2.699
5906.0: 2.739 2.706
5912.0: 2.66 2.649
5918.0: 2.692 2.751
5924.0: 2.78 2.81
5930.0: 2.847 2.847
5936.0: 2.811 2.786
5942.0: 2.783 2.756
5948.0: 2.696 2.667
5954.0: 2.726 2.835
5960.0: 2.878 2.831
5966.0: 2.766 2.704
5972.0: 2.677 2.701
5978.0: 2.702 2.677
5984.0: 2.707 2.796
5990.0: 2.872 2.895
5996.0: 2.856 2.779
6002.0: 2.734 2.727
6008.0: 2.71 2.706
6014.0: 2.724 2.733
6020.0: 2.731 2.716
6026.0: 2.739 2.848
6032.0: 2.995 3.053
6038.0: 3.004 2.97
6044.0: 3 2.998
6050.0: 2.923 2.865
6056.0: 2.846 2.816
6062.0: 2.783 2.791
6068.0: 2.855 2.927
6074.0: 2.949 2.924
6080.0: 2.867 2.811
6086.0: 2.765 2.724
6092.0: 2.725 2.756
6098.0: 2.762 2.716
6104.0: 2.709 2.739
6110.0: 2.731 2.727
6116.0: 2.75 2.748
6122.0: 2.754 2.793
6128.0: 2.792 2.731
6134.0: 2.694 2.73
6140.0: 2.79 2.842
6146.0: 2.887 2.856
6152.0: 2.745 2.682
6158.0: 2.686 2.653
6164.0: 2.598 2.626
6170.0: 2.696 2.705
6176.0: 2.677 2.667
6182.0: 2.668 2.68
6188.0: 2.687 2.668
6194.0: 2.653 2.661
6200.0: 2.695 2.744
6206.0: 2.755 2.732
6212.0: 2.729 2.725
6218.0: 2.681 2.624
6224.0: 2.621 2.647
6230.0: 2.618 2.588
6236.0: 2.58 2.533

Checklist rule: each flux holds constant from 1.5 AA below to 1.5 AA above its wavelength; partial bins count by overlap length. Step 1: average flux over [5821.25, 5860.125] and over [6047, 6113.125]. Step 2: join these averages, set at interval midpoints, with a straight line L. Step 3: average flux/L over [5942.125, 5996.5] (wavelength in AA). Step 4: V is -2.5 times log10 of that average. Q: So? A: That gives 0.03 mag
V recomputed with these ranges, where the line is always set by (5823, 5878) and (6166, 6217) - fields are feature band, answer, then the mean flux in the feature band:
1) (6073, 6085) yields -0.053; 2.88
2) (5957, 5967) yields -0.013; 2.83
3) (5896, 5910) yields 0.086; 2.61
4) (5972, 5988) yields 0.031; 2.71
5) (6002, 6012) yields 0.023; 2.72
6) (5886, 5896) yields 0.282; 2.18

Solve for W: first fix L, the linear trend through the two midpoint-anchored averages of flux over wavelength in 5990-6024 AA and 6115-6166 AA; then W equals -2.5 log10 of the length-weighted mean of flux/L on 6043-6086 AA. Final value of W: -0.05 mag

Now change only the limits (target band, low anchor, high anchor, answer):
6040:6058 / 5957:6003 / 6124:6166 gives -0.06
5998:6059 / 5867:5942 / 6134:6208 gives -0.07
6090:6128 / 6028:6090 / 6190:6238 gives 0.03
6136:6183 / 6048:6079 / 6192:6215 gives 0.02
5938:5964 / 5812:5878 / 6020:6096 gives 0.03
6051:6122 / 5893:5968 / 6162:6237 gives -0.04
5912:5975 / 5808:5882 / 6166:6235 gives 0.02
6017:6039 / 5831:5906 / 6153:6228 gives -0.07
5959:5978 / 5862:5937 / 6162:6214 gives -0.04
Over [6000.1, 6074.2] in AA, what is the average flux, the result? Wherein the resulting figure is 2.84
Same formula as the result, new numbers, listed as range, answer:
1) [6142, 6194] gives 2.7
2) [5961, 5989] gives 2.73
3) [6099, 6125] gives 2.74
